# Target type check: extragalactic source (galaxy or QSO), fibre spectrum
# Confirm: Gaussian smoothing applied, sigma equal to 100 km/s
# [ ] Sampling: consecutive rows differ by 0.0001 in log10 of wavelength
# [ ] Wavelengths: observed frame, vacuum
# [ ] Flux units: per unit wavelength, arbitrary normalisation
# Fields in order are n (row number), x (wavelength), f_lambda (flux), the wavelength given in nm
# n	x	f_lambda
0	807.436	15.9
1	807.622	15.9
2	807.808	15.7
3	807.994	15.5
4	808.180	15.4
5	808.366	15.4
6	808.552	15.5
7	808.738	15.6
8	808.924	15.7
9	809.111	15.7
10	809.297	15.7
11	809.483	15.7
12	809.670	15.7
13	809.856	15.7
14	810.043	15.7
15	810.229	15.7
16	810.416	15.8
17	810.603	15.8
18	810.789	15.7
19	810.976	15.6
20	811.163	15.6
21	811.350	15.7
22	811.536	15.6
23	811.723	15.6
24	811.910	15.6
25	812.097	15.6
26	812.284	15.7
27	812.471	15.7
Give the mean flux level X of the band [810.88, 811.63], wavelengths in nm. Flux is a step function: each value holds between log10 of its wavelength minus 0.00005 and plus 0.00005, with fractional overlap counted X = 15.6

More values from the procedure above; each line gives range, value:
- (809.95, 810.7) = 15.8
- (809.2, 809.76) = 15.7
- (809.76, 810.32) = 15.7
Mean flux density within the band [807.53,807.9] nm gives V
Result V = 15.8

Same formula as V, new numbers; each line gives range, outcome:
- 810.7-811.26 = 15.6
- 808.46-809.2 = 15.6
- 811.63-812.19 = 15.6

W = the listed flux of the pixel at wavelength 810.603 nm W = 15.8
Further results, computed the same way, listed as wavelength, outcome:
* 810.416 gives 15.8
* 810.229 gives 15.7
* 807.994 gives 15.5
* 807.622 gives 15.9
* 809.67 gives 15.7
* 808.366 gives 15.4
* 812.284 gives 15.7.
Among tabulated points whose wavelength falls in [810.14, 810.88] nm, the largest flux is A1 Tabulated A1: 15.8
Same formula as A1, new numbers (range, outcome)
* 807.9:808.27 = 15.5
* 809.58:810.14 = 15.7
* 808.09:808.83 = 15.6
